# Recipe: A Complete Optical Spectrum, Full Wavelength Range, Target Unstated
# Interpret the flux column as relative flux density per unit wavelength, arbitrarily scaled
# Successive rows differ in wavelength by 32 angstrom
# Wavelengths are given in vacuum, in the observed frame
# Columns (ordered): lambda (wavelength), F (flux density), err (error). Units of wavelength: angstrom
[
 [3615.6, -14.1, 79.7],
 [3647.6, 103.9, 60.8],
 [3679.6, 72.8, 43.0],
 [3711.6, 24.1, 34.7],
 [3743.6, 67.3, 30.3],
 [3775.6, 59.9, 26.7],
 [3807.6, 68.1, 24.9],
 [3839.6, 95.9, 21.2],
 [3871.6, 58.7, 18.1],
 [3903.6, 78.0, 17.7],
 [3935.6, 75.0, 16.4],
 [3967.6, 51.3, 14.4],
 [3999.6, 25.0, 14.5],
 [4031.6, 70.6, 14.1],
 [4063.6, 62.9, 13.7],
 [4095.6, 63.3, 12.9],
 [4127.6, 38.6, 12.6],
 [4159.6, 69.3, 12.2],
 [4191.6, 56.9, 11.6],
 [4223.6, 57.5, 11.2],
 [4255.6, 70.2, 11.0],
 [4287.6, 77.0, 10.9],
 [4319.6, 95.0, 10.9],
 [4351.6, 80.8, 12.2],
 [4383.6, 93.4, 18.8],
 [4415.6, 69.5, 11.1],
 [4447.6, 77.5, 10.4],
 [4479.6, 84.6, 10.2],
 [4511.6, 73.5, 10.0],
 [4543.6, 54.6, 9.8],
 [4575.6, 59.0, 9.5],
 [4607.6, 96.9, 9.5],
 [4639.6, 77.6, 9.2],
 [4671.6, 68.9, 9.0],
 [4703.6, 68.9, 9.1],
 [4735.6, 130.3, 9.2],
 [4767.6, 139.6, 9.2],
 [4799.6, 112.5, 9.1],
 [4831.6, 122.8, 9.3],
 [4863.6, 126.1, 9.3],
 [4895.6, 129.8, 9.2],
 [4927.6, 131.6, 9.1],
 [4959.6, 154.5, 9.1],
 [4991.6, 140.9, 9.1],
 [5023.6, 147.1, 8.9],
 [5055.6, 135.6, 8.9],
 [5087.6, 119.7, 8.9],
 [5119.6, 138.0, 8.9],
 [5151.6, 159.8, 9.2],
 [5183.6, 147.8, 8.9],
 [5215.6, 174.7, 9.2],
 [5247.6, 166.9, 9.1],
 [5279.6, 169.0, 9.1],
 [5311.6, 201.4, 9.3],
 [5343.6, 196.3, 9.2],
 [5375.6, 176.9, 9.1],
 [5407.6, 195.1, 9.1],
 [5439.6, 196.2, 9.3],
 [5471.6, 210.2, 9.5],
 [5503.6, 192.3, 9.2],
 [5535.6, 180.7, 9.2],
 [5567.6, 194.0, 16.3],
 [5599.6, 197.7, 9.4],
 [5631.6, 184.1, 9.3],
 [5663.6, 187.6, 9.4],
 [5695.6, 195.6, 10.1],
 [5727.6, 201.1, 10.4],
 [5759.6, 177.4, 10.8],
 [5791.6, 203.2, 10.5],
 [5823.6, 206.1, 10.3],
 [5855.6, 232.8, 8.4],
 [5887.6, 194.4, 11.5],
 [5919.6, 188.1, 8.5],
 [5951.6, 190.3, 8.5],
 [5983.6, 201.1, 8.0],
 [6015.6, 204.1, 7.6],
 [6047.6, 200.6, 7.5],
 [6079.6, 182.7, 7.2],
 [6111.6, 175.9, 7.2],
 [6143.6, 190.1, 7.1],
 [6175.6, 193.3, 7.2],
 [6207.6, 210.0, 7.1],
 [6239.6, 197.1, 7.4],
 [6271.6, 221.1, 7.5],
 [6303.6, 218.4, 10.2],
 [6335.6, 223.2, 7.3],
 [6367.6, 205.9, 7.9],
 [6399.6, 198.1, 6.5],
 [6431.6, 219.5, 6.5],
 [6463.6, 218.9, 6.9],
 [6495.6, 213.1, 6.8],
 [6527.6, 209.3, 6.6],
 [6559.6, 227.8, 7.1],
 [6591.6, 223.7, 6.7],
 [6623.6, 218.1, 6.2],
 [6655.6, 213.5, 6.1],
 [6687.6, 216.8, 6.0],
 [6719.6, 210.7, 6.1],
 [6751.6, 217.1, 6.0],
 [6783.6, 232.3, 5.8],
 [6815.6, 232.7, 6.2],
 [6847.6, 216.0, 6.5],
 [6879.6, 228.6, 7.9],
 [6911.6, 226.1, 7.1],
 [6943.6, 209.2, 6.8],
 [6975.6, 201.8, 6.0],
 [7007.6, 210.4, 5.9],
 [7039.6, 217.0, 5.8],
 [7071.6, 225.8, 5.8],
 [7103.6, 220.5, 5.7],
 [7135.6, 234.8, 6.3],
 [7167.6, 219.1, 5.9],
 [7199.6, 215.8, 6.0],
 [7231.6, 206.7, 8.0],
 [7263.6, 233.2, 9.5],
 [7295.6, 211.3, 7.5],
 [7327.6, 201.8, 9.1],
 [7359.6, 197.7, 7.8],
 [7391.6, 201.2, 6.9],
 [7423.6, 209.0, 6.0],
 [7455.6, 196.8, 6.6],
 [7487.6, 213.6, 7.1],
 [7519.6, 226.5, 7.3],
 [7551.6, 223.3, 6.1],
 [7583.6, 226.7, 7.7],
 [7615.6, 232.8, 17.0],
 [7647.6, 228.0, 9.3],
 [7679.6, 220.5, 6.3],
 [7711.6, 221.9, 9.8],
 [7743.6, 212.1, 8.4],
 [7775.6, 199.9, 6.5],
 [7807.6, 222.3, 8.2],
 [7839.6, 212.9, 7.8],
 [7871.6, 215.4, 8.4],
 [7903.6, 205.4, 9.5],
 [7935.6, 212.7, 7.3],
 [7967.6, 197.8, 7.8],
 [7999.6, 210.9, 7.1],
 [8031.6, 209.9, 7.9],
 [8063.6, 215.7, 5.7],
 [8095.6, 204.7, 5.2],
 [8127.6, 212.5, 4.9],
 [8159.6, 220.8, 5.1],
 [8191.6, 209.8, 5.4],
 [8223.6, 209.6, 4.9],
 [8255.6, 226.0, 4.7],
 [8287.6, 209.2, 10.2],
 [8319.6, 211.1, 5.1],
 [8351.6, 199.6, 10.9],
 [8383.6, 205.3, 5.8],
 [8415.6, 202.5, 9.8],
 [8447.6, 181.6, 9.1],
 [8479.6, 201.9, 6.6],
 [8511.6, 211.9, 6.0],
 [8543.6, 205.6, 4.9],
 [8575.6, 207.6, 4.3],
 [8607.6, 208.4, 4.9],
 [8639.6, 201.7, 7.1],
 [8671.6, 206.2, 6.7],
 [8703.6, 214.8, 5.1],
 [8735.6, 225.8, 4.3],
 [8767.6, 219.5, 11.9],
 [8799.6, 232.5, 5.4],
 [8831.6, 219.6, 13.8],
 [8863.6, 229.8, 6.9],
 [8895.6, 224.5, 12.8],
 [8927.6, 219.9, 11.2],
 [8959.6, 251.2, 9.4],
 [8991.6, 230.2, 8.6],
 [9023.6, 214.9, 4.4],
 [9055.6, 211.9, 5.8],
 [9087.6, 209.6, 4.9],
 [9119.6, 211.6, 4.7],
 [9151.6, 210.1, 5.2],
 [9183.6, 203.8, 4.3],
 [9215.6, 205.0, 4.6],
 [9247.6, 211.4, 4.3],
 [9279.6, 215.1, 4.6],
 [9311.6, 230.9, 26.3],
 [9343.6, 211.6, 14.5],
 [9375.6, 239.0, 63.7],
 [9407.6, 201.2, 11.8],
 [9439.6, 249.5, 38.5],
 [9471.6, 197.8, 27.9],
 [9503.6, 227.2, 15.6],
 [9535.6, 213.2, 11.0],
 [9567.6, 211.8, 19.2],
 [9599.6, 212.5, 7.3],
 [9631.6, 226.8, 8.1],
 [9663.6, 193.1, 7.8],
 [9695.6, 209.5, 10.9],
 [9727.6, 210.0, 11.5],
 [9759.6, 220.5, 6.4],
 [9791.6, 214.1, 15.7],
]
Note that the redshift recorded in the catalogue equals 0.183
